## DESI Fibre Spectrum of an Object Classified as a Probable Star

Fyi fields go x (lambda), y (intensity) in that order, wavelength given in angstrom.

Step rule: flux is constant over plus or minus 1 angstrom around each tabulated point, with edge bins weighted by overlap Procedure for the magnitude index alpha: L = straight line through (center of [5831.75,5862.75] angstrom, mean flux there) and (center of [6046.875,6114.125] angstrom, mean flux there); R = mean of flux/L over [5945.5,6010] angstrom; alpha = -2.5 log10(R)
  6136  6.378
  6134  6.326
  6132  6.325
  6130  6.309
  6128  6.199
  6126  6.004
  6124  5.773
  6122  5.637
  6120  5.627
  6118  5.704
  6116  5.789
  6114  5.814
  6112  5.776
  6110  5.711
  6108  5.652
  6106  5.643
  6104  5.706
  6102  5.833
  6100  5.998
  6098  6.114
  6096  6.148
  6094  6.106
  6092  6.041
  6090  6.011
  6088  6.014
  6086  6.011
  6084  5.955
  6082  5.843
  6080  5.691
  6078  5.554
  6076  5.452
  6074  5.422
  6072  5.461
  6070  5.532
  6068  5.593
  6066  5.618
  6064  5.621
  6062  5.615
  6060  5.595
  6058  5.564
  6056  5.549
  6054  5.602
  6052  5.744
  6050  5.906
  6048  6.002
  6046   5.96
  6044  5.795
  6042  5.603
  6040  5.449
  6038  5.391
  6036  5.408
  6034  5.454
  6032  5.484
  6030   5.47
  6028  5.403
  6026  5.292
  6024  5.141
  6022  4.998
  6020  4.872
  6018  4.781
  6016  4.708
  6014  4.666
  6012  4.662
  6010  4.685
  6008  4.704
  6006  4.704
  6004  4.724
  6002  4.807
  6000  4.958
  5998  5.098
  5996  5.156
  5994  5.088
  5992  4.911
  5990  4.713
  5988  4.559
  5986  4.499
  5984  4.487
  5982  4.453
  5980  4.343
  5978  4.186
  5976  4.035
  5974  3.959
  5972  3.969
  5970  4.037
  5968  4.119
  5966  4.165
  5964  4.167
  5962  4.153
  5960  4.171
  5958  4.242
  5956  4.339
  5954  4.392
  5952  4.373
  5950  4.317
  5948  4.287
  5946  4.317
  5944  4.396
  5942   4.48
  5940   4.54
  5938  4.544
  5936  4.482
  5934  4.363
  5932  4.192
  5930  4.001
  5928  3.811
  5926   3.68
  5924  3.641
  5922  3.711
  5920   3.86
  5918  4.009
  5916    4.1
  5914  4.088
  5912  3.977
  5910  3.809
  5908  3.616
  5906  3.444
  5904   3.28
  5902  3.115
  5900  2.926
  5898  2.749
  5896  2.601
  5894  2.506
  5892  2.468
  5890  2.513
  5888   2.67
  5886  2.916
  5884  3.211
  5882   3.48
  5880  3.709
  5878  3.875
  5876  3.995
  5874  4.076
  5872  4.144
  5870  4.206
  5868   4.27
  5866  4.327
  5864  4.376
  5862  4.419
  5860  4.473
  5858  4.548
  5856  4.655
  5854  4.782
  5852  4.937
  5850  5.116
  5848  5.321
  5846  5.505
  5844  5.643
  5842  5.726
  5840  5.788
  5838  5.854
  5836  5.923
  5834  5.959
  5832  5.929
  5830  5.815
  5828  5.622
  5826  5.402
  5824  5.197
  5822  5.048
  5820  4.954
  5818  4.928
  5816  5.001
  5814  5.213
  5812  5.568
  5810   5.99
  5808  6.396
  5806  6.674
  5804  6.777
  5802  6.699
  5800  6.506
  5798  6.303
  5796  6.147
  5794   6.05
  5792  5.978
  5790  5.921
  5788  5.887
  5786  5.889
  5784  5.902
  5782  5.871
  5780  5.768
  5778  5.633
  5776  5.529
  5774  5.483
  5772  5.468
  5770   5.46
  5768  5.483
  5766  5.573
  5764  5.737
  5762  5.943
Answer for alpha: 0.238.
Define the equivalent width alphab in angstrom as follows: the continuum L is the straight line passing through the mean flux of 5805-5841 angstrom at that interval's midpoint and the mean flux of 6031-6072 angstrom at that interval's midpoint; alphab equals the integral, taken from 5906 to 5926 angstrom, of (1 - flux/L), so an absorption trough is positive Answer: 6.4 angstrom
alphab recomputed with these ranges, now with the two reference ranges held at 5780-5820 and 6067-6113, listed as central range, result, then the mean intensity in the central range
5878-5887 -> 3.8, 3.39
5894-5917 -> 9.8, 3.39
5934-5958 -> 6.0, 4.4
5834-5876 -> 7.2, 4.91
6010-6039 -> 3.6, 5.11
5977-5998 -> 4.3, 4.66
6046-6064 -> 0.3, 5.71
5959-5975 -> 4.8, 4.09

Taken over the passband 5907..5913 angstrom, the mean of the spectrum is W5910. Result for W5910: 3.8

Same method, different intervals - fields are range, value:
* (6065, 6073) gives 5.55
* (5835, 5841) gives 5.85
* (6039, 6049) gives 5.76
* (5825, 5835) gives 5.75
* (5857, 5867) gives 4.43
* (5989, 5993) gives 4.81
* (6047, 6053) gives 5.88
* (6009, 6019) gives 4.7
